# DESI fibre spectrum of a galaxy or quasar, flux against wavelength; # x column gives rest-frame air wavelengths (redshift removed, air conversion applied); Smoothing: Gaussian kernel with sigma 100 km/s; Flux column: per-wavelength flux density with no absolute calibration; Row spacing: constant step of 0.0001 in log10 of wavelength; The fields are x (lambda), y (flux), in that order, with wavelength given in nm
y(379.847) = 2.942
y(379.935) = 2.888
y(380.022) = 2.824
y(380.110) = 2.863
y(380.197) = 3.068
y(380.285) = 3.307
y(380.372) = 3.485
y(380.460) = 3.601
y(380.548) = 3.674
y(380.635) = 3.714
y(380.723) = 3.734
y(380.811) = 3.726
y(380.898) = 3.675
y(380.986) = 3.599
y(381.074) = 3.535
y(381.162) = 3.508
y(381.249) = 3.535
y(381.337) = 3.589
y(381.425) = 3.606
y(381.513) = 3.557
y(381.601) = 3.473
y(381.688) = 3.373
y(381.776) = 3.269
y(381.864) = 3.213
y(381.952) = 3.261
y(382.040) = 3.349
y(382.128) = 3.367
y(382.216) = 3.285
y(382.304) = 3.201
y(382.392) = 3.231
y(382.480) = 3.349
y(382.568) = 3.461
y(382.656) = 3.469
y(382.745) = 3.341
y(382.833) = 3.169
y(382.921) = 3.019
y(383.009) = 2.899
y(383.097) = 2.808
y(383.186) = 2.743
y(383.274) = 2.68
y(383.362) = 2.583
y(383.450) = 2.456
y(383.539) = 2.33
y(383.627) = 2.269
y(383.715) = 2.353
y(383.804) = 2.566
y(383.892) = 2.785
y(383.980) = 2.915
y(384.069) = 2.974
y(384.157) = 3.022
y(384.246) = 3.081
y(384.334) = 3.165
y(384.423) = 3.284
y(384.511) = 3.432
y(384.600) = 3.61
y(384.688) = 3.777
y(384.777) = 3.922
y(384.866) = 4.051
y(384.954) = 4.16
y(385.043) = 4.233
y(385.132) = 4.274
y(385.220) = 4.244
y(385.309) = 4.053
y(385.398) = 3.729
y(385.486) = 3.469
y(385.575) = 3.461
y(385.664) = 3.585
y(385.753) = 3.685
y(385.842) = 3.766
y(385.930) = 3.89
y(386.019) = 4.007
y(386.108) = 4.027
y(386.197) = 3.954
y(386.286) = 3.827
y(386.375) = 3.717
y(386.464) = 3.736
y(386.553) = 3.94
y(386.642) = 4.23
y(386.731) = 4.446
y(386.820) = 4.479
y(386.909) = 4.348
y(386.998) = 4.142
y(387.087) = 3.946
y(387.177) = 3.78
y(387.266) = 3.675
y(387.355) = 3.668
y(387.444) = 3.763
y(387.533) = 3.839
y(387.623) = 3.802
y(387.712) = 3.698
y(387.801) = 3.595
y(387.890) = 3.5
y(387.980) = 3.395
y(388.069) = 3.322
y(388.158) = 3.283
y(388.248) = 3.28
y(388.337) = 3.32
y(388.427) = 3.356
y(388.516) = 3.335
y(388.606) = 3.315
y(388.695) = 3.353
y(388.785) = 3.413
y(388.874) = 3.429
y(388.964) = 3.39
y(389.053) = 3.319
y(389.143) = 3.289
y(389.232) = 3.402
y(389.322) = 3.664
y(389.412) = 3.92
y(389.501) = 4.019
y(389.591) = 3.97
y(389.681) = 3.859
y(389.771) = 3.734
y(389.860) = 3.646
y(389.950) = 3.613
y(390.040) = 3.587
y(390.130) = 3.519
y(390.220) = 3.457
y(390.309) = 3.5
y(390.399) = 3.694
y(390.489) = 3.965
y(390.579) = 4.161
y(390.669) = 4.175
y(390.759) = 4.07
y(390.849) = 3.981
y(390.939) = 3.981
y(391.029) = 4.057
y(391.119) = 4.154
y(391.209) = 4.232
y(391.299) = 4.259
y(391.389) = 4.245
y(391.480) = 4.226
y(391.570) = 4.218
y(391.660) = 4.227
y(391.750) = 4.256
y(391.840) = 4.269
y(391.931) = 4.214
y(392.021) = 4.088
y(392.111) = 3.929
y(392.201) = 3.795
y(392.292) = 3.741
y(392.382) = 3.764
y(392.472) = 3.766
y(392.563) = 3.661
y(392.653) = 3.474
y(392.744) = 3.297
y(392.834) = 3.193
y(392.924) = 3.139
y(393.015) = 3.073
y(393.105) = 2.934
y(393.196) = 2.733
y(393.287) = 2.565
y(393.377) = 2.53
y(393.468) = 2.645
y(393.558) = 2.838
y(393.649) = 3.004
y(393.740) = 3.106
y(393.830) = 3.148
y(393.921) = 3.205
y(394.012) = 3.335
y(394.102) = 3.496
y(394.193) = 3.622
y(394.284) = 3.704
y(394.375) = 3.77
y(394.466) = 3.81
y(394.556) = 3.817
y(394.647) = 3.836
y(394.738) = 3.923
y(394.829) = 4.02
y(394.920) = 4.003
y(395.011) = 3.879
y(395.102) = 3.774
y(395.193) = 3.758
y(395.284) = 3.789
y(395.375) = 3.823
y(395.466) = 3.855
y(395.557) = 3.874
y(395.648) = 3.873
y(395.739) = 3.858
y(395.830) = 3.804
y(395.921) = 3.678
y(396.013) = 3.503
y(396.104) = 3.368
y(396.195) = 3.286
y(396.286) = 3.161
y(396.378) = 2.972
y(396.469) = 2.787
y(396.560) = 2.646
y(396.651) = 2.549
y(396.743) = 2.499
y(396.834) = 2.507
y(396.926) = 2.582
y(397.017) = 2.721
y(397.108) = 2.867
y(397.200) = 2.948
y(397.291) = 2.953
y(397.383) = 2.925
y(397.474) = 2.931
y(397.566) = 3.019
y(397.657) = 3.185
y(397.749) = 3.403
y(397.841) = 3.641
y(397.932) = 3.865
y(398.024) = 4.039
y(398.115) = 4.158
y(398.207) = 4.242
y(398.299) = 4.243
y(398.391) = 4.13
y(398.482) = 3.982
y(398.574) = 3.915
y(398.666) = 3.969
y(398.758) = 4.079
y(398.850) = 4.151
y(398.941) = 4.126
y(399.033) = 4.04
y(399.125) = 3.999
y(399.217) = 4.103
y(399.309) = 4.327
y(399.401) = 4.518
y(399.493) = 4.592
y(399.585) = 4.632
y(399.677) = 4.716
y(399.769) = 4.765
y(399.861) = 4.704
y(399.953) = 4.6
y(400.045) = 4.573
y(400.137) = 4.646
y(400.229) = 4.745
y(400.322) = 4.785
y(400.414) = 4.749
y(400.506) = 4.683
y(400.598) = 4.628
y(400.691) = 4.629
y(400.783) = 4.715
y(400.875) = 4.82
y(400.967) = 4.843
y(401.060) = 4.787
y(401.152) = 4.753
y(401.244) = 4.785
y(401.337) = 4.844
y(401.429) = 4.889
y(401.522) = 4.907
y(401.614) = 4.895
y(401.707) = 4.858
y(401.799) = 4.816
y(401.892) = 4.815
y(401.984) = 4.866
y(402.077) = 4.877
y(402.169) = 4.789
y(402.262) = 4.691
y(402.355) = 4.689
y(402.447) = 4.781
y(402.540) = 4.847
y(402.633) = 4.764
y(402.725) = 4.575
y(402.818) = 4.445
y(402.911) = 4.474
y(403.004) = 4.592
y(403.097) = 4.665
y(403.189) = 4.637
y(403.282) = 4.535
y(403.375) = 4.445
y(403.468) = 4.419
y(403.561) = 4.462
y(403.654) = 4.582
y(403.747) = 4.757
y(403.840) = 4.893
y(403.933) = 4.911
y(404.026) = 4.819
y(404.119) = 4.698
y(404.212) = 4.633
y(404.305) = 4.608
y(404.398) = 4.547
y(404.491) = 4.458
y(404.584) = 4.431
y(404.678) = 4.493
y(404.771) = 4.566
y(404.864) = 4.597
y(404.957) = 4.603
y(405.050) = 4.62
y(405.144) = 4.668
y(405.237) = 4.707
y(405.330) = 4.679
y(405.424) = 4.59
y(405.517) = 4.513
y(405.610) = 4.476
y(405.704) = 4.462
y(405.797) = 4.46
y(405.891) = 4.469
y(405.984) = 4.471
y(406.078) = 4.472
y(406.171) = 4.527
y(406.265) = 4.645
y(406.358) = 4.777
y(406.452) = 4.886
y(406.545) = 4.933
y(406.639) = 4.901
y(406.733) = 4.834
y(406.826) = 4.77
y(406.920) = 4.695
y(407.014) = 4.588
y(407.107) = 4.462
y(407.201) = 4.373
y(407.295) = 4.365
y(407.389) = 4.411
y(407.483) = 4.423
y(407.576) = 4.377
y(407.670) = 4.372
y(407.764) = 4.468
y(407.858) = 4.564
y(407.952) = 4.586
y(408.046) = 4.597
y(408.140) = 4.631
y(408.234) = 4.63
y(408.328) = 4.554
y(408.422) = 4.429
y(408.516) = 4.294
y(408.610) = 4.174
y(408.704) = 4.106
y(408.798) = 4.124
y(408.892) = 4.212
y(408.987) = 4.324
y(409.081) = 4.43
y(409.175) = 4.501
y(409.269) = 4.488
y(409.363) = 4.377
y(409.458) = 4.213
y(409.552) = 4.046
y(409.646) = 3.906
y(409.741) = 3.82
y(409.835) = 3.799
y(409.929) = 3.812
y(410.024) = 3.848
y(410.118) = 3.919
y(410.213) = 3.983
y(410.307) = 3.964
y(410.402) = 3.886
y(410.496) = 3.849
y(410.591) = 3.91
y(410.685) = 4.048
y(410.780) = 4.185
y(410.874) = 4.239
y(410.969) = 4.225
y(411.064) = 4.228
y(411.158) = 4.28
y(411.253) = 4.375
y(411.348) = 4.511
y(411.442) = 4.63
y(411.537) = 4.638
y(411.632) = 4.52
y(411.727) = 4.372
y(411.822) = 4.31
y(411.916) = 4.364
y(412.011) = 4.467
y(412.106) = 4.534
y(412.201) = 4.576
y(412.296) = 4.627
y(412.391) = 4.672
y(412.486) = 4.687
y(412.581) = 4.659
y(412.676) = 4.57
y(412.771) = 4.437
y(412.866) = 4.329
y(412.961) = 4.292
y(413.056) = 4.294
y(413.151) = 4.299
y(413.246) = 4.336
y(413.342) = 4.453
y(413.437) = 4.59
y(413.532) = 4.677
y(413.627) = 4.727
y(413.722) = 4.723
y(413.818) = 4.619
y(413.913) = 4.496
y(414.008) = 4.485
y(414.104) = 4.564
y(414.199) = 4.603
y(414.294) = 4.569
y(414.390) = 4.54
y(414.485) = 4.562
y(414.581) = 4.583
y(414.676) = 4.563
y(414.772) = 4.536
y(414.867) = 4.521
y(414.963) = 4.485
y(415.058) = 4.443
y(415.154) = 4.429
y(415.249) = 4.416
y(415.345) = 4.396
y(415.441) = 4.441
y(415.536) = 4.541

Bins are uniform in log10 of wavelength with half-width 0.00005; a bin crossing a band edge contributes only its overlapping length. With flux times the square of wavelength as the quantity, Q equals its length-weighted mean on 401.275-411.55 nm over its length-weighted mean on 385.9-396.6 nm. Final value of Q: 1.32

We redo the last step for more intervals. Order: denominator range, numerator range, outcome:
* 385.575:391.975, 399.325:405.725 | 1.32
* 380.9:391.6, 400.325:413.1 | 1.40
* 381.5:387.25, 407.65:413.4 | 1.42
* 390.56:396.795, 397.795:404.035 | 1.31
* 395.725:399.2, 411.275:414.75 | 1.42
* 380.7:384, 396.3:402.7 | 1.43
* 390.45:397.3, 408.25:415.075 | 1.35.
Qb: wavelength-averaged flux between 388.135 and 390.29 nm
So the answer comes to 3.52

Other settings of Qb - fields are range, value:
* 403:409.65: 4.53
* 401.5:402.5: 4.82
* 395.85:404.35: 4.19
